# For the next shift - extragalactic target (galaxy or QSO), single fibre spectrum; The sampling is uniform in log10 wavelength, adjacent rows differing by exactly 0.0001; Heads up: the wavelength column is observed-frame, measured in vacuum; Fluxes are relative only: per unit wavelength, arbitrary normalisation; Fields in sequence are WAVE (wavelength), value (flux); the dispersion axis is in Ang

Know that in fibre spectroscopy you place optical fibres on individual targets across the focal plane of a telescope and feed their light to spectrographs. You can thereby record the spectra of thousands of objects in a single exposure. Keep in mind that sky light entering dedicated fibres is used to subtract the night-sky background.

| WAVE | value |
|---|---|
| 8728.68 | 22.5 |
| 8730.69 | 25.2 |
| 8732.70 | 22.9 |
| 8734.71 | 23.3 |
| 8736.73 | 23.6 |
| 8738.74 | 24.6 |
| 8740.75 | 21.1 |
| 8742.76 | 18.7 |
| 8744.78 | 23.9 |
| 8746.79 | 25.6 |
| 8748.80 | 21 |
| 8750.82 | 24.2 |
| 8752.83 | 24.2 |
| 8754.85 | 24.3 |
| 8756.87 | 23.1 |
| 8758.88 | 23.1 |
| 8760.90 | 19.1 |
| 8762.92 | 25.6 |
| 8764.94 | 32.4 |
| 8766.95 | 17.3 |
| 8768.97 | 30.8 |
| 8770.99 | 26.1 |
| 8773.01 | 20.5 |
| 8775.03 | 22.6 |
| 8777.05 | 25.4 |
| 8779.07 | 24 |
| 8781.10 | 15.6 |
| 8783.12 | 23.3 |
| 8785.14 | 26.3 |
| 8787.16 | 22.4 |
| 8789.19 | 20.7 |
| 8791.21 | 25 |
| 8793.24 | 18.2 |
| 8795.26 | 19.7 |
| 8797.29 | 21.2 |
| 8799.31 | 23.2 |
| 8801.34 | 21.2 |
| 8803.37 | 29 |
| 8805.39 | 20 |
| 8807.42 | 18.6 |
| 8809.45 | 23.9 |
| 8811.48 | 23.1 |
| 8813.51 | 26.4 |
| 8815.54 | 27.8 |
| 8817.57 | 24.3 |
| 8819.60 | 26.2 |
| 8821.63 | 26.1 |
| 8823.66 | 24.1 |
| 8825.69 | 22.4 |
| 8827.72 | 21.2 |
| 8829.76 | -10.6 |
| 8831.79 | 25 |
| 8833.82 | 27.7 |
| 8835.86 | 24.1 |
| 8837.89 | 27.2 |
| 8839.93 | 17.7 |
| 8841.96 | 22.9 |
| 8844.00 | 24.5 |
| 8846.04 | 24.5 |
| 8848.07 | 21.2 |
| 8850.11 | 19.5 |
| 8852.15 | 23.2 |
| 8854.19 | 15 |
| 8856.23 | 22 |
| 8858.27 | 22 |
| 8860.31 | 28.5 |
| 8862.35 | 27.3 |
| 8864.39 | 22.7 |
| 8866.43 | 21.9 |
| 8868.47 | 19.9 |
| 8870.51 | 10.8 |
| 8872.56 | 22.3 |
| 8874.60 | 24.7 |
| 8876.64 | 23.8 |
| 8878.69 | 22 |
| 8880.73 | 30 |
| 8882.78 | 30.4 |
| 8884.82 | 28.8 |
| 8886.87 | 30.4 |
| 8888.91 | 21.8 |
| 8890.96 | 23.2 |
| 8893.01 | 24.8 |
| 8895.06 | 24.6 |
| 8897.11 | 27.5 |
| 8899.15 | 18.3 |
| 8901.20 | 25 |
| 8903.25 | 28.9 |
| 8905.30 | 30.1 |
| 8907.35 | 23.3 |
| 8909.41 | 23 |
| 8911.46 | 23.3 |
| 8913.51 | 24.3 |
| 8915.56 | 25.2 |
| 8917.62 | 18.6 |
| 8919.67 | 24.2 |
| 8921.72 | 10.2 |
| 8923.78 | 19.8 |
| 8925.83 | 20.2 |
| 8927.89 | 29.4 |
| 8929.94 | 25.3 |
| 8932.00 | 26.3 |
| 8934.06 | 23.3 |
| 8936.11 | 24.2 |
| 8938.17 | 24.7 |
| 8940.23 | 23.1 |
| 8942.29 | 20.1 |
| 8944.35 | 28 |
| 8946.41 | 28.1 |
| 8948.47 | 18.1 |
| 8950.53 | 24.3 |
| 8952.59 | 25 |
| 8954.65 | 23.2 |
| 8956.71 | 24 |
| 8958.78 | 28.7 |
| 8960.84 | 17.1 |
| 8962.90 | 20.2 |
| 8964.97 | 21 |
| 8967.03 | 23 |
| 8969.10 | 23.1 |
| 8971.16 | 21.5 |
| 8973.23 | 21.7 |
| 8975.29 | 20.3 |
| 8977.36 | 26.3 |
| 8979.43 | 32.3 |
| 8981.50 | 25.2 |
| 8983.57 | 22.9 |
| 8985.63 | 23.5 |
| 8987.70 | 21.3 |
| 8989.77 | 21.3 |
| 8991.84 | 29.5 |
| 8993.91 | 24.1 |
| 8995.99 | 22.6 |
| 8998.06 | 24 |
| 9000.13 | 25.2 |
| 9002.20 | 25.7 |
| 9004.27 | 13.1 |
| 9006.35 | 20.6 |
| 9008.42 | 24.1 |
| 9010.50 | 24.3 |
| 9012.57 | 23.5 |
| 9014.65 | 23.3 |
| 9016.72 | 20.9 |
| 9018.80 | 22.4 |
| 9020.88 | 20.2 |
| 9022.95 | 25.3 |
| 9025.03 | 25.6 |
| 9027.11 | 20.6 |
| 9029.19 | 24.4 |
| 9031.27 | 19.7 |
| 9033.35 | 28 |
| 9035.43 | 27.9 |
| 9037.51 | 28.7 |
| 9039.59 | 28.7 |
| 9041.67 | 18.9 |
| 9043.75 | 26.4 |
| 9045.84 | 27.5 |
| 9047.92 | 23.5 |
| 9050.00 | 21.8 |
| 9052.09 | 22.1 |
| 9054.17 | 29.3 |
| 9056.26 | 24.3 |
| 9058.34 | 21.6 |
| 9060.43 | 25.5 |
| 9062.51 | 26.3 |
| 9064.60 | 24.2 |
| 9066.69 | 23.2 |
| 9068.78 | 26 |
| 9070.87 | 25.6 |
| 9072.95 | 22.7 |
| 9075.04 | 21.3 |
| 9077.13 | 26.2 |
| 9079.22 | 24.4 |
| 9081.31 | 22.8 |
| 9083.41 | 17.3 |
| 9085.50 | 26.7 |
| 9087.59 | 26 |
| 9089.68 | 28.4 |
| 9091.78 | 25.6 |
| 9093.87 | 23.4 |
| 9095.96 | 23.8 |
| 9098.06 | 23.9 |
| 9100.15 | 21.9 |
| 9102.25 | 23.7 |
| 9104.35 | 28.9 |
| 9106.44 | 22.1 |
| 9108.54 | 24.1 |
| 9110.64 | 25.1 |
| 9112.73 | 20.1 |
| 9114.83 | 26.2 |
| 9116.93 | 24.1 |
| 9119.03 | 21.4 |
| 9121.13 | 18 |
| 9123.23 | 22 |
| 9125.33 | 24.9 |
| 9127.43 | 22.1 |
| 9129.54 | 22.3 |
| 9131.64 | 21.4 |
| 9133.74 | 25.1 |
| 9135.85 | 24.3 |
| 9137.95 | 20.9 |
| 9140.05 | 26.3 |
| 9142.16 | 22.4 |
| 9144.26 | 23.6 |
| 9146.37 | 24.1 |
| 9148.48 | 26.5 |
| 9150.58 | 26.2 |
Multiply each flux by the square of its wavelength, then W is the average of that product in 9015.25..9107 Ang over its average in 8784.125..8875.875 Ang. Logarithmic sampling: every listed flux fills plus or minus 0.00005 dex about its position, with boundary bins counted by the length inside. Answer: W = 1.16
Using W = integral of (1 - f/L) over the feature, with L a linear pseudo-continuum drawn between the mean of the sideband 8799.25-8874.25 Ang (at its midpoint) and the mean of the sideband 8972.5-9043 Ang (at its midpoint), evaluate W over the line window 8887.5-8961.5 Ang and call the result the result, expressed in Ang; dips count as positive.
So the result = -2.4 Ang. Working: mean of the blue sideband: 22.1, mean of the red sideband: 23.7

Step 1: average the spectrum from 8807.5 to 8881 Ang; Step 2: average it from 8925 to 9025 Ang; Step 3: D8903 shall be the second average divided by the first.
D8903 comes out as 1.06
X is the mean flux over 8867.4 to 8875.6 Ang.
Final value 19.4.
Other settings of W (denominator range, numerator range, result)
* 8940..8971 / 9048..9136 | 1.06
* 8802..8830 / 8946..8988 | 1.07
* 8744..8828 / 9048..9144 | 1.09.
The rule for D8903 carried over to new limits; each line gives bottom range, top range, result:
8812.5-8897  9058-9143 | 1.03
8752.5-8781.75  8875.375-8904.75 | 1.09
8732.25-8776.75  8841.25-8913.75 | 1.01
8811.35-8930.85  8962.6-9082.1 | 1.03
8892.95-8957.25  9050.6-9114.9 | 1.02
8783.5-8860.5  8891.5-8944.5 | 1.06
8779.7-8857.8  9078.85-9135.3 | 1.07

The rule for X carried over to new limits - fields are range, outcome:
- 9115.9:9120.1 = 22.7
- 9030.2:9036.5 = 25.2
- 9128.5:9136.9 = 23.3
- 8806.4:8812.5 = 21.8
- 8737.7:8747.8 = 22.8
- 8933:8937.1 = 23.8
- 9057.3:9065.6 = 24.4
